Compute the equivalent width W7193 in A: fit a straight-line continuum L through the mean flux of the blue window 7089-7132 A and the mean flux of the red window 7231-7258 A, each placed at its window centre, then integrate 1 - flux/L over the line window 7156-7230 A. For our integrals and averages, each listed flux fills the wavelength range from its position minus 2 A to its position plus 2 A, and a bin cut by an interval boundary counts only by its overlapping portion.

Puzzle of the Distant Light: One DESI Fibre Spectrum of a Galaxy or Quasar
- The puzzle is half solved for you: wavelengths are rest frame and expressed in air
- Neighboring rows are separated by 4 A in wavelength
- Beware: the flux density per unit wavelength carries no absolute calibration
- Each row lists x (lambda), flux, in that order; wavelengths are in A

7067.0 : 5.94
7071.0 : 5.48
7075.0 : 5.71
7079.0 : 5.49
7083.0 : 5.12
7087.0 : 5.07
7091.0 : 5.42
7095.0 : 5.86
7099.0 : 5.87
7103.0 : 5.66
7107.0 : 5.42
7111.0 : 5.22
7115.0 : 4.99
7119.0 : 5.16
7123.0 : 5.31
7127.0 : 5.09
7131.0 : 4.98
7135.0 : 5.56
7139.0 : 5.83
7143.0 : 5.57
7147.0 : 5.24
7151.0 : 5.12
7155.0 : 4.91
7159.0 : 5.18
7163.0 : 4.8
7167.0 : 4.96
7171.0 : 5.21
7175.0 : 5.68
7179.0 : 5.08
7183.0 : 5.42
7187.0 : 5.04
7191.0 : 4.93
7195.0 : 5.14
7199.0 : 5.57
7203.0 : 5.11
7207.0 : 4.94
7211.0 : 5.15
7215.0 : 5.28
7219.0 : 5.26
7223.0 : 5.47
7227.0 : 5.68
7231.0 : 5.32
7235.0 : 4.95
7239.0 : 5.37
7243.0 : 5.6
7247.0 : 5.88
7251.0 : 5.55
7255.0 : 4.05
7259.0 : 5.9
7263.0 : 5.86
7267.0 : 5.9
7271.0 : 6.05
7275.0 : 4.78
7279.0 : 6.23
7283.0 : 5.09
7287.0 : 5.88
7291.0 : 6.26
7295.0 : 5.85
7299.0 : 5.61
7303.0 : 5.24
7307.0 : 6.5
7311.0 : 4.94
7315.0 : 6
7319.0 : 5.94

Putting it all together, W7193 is 1.27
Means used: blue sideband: 5.37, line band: 5.21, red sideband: 5.26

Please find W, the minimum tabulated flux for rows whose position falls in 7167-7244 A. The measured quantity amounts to 4.93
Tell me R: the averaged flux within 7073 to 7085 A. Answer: 5.44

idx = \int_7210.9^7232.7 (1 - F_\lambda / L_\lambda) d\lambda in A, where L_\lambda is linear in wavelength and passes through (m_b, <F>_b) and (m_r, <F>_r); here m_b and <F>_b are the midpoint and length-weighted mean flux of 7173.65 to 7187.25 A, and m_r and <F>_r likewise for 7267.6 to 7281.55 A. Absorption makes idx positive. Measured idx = 0.4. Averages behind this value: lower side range 5.32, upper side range 5.68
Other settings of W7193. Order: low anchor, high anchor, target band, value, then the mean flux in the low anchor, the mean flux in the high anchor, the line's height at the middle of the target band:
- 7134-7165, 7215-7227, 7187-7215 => 1.2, 5.27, 5.4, 5.37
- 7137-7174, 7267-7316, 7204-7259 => 2.0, 5.22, 5.7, 5.49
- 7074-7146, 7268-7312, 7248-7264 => 0.9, 5.4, 5.7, 5.64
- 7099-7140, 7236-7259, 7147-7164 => 0.9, 5.34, 5.33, 5.33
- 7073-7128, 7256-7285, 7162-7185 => 1.2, 5.39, 5.63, 5.49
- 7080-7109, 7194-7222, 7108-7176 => 2.0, 5.49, 5.22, 5.38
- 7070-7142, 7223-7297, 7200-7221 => 1.3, 5.4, 5.56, 5.51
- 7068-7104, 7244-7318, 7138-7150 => 0.2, 5.53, 5.65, 5.56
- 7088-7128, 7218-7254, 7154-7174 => 1.3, 5.4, 5.42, 5.41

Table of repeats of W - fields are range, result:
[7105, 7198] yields 4.8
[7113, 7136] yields 4.98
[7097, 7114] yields 5.22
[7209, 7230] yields 5.15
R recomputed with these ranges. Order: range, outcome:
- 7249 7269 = 5.45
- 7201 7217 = 5.12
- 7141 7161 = 5.2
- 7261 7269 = 5.88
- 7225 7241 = 5.33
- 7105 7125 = 5.22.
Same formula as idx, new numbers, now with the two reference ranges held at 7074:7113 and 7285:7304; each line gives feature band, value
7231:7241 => 0.90 A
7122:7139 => 0.73 A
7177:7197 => 1.79 A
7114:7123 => 0.62 A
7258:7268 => -0.24 A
